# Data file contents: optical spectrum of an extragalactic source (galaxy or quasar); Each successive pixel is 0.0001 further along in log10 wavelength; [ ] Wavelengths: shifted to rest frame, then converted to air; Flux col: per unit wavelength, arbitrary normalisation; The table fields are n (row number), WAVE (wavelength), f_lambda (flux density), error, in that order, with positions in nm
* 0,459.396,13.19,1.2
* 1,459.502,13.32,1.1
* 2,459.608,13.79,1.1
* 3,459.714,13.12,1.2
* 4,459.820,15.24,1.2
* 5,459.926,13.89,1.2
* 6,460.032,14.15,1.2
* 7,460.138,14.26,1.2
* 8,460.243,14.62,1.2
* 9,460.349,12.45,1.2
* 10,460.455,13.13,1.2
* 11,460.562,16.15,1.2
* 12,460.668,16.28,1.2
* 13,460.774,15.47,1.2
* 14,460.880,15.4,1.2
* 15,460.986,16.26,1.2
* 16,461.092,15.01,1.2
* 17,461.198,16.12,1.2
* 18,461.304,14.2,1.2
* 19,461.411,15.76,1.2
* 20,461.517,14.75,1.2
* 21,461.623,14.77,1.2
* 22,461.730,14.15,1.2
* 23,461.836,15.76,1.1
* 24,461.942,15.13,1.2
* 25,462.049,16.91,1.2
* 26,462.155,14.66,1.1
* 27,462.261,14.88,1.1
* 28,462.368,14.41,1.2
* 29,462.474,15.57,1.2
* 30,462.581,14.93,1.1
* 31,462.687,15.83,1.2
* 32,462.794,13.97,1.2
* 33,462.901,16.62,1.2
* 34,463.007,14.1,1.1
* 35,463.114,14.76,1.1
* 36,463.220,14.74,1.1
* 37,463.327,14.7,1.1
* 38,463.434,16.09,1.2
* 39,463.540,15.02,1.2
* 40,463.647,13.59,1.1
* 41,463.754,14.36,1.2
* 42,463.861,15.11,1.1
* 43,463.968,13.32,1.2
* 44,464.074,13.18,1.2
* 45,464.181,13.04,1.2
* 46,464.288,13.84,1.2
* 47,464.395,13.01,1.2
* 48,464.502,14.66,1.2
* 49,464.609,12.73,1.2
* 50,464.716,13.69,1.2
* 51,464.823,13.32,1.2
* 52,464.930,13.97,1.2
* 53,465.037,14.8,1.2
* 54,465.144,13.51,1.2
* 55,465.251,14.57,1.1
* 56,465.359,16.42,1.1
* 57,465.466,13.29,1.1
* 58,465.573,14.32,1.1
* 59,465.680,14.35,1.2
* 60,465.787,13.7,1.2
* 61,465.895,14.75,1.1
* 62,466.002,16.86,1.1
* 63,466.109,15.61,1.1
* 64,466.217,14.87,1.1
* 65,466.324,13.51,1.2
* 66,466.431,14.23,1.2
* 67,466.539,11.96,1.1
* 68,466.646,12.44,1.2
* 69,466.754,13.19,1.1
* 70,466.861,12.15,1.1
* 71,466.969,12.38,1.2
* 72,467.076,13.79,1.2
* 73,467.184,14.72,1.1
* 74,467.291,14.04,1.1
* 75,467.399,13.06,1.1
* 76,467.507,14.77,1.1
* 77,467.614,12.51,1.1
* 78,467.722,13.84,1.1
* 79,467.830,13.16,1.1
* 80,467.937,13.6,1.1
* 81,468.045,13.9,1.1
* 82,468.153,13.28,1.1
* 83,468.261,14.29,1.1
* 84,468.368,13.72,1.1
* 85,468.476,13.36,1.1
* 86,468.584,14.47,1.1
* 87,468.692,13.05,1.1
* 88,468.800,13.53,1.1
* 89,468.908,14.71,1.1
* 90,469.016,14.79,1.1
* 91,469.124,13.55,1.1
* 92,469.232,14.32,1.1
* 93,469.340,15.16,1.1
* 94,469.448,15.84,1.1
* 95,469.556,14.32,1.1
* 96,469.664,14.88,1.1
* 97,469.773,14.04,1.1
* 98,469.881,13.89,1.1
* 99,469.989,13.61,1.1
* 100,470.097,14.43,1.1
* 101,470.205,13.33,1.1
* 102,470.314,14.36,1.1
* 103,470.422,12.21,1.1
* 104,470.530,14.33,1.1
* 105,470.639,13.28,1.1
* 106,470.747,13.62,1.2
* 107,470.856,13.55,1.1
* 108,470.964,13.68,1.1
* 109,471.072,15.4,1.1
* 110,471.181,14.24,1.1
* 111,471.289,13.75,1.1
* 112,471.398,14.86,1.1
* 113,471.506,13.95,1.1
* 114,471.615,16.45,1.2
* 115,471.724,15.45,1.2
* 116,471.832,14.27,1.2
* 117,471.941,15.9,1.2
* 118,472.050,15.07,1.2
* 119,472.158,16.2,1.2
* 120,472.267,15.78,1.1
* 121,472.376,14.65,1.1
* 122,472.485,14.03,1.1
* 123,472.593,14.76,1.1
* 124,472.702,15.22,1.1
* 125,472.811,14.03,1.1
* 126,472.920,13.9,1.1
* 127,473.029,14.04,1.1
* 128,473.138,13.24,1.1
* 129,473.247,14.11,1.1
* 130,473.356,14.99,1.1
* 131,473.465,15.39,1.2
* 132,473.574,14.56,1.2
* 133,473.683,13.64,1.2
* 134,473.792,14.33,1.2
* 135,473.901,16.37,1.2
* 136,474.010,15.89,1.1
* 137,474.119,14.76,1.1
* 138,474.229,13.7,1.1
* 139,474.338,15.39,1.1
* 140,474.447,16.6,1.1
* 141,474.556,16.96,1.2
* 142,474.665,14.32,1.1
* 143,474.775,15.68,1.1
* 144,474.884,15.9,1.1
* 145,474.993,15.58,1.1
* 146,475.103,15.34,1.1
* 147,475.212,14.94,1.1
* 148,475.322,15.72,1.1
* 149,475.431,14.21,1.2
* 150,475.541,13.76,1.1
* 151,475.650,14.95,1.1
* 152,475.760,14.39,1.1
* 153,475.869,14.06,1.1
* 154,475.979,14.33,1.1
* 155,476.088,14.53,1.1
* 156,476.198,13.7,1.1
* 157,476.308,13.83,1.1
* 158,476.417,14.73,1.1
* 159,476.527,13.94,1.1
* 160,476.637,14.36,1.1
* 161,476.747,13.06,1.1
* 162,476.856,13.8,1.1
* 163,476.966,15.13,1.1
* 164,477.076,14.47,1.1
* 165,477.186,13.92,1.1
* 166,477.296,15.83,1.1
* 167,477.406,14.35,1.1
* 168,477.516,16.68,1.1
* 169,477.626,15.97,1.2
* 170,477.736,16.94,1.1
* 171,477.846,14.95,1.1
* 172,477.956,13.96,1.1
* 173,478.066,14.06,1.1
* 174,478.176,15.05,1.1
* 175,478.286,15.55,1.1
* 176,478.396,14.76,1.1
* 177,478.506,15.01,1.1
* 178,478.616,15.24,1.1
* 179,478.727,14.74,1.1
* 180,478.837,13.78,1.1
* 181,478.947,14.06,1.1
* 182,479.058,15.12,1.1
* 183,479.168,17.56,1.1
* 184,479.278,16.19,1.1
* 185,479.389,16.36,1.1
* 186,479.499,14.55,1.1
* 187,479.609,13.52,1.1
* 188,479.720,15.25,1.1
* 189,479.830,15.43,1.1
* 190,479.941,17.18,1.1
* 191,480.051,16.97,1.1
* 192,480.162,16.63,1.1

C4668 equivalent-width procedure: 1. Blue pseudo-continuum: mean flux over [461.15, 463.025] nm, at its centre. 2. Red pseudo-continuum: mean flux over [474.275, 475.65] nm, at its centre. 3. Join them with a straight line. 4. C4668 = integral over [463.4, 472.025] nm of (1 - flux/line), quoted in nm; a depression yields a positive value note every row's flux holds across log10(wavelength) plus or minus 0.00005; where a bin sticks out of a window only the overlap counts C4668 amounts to 0.666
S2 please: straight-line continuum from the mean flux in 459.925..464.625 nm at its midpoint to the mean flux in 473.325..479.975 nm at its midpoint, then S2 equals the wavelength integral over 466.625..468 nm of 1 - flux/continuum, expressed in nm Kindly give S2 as 0.13 nm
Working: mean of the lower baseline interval 14.7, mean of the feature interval 13.4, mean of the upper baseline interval 15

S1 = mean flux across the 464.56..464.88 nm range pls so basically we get 13.3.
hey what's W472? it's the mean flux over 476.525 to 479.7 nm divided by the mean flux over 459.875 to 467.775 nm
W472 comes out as 1.04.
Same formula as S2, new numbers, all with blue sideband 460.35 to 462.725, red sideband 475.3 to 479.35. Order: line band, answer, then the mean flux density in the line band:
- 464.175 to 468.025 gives 0.31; 13.9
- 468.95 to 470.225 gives 0.05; 14.4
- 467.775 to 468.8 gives 0.09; 13.6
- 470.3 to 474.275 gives 0.10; 14.5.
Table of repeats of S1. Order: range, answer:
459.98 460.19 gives 14.2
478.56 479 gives 14.5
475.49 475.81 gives 14.4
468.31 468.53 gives 13.6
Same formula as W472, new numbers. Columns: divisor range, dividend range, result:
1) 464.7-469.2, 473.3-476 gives 1.08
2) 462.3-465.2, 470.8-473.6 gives 1.02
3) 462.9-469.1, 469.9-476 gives 1.05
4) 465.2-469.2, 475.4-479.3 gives 1.06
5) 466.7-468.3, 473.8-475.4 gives 1.14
